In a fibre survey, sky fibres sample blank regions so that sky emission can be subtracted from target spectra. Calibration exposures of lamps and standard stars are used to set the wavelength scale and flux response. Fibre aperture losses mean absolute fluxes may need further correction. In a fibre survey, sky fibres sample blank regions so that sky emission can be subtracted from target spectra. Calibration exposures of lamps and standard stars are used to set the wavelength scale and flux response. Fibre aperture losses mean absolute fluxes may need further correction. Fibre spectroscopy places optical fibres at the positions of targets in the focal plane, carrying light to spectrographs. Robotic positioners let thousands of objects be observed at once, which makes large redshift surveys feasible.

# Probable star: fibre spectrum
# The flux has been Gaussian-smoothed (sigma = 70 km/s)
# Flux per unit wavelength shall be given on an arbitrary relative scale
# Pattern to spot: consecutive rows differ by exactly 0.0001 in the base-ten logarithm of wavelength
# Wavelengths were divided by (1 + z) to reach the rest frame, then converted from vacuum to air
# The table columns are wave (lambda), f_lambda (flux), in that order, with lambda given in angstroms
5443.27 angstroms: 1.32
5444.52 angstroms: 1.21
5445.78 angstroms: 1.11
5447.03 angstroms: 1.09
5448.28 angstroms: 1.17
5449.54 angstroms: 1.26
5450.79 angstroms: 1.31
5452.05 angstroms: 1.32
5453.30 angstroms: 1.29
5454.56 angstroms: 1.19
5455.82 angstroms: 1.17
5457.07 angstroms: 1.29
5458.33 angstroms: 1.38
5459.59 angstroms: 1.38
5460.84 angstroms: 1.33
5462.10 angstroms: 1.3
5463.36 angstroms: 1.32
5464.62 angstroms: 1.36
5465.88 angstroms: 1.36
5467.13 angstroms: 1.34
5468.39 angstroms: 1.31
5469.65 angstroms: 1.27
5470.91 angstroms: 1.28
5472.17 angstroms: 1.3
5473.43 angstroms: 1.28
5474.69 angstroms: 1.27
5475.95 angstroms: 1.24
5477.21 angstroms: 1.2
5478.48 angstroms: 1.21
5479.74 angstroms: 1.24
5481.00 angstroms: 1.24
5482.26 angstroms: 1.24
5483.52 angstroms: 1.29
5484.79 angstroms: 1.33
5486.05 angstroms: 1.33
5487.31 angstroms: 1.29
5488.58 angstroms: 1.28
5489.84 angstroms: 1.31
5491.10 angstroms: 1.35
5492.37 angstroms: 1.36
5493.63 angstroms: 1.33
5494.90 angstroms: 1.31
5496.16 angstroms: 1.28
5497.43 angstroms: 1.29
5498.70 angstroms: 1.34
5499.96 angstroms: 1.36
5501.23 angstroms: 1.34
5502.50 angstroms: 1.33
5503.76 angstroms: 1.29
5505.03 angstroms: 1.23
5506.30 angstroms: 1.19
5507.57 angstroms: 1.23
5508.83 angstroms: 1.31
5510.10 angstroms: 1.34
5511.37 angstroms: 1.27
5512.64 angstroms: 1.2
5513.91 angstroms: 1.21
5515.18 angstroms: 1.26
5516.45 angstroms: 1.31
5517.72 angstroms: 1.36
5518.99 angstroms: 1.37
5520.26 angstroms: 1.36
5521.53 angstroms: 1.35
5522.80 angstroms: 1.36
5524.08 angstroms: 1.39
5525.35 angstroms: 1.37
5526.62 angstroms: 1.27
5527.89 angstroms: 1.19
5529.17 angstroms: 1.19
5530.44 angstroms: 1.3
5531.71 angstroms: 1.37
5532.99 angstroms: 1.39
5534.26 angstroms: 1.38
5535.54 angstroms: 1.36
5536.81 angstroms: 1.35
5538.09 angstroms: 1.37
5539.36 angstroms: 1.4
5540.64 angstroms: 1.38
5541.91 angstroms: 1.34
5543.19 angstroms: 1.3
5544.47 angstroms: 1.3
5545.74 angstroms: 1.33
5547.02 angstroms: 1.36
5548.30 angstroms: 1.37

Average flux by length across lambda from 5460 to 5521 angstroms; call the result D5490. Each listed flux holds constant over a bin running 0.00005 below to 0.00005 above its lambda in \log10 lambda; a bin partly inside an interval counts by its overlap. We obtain 1.3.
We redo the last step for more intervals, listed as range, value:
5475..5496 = 1.28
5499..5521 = 1.29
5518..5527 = 1.36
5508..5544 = 1.32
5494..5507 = 1.3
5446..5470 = 1.28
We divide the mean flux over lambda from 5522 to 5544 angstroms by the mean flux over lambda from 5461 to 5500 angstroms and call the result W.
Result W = 1.03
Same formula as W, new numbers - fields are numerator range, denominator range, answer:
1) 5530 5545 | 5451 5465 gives 1.04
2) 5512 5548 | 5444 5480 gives 1.05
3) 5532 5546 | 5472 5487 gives 1.07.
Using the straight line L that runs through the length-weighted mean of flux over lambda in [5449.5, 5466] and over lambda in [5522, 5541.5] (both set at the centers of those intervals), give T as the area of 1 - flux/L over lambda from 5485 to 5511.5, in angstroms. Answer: 0.4 angstroms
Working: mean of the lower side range 1.3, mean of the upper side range 1.34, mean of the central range 1.3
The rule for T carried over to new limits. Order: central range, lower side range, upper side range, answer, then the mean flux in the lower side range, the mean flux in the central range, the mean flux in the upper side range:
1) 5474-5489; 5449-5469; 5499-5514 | 0.4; 1.31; 1.26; 1.28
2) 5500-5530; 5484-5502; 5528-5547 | 0.8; 1.32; 1.29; 1.34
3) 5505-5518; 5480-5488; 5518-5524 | 0.8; 1.28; 1.26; 1.36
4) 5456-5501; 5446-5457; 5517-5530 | -1.5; 1.22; 1.3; 1.32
